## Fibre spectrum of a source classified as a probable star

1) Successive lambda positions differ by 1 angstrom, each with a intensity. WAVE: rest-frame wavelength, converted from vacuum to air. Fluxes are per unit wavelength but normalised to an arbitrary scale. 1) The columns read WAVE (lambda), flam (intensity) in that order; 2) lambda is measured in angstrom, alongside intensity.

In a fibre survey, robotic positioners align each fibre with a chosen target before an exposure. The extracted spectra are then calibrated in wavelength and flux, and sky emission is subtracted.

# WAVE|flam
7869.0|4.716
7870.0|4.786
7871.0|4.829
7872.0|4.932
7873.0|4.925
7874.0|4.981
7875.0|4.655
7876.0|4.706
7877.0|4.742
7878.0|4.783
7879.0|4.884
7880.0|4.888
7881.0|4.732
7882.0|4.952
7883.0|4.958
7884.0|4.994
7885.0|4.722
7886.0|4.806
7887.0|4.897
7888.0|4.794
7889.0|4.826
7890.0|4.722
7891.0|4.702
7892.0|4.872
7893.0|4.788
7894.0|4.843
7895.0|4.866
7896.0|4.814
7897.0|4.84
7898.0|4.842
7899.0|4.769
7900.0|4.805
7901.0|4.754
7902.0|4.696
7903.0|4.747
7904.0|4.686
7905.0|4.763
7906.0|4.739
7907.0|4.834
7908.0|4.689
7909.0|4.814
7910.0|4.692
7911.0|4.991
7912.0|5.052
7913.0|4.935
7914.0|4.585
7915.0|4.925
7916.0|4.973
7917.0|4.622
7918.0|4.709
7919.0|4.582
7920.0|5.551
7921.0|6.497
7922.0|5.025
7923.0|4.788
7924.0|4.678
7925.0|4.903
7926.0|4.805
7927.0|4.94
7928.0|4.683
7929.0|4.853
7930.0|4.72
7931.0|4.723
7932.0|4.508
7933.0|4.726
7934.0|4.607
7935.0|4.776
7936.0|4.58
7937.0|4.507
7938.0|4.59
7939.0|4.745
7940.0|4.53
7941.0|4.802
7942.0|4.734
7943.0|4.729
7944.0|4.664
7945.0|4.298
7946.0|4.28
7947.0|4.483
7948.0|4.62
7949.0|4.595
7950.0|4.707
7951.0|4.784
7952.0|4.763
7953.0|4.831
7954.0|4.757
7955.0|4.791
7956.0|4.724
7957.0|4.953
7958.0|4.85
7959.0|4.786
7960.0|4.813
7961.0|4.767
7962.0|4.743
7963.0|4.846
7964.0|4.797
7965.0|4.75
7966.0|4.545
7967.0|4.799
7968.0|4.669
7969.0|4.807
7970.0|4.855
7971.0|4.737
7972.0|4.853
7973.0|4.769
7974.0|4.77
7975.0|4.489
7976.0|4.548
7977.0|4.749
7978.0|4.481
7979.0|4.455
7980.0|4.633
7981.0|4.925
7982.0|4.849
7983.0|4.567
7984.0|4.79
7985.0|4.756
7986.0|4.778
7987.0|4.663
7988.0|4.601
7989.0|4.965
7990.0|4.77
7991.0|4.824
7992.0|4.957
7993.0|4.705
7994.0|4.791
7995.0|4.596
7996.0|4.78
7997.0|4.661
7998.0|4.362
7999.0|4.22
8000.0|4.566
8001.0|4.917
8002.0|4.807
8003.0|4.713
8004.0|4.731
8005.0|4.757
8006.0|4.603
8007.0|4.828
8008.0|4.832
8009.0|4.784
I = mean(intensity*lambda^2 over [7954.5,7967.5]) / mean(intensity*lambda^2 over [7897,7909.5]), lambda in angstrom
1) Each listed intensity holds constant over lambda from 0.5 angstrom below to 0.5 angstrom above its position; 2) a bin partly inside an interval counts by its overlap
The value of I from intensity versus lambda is 1.0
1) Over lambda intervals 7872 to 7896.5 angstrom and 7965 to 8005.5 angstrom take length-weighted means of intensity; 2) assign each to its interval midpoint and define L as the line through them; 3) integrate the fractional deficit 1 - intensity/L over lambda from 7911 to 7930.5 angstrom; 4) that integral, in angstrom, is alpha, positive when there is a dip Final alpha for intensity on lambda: -0.63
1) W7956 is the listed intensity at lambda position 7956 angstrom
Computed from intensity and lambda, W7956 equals 4.724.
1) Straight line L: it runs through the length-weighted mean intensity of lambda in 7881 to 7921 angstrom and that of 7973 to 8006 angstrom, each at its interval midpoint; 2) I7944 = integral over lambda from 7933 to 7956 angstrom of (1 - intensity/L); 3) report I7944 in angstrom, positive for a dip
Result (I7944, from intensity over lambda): 0.6 angstrom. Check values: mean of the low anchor 4.84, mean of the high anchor 4.69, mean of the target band 4.65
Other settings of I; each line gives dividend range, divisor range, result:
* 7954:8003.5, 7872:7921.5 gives 0.99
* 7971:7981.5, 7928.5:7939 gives 1.01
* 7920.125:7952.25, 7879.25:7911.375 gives 1.00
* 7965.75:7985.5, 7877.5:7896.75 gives 1.00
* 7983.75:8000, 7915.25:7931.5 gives 0.97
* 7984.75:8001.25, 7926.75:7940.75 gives 1.02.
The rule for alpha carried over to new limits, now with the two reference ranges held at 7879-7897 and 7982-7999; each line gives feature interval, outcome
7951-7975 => -0.15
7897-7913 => 0.06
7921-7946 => 0.25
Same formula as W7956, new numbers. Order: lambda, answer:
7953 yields 4.831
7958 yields 4.85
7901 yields 4.754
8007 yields 4.828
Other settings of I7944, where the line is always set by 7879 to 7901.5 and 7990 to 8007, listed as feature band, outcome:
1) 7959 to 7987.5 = 0.0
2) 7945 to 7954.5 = 0.3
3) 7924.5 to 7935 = 0.1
